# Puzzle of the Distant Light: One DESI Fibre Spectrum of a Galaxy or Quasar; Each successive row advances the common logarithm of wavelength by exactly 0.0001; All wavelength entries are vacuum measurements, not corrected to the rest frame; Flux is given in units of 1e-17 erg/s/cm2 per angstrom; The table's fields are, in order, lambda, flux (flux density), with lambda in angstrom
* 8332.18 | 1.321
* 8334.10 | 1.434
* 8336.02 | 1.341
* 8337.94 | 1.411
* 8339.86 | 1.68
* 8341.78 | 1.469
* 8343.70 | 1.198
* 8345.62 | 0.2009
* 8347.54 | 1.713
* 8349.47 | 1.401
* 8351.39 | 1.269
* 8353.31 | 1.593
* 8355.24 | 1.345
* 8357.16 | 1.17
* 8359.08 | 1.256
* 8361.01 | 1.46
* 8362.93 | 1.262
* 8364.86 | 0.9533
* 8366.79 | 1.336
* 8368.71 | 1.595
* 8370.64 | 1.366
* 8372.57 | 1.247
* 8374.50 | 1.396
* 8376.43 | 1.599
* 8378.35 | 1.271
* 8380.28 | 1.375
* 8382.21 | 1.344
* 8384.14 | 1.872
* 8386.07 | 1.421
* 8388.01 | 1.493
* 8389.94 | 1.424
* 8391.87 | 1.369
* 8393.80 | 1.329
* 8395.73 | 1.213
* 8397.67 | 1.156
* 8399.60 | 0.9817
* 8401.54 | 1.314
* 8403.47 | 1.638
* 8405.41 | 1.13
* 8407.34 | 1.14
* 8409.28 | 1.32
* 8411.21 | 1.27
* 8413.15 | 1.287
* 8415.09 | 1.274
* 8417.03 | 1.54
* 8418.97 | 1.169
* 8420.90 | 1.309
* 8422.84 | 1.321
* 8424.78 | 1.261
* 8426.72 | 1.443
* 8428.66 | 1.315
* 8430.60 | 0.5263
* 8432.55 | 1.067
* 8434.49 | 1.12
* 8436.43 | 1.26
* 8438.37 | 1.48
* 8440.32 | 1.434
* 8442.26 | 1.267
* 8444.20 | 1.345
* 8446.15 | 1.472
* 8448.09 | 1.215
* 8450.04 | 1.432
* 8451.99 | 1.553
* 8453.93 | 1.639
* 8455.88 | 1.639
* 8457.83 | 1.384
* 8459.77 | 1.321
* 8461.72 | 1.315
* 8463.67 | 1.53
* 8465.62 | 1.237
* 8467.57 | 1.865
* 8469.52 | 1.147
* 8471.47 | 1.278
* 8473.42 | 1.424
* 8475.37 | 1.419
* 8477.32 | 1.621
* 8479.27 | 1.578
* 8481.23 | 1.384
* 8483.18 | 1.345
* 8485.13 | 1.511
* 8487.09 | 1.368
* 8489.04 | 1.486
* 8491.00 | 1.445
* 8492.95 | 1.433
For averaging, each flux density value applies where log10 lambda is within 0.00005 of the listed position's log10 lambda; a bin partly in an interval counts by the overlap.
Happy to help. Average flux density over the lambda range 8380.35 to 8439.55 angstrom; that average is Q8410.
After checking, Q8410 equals 1.29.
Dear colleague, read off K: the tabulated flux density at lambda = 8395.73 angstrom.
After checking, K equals 1.213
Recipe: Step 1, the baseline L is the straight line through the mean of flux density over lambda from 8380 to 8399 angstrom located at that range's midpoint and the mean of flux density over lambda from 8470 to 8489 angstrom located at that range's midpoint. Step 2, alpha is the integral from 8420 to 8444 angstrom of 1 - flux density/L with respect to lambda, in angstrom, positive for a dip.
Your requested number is 3.0 angstrom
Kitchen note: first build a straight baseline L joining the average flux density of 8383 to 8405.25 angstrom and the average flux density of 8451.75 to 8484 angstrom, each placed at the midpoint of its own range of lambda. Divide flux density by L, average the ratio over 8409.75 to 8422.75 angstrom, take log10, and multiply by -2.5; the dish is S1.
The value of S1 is 0.07 mag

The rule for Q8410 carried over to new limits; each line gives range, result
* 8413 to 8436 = 1.22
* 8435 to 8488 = 1.42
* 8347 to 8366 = 1.33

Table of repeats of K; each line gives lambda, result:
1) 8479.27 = 1.578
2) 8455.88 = 1.639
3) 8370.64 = 1.366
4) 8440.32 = 1.434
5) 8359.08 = 1.256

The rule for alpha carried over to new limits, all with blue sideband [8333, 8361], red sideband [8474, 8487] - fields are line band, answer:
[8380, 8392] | -1.03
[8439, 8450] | 0.54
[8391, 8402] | 1.24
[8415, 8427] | 0.64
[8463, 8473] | 0.31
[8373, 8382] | -0.25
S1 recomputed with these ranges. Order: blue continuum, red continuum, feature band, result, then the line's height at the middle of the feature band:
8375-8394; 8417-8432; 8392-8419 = 0.04 mag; 1.33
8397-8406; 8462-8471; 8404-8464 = 0.02 mag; 1.34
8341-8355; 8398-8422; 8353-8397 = -0.08 mag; 1.27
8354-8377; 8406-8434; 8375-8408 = -0.06 mag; 1.28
